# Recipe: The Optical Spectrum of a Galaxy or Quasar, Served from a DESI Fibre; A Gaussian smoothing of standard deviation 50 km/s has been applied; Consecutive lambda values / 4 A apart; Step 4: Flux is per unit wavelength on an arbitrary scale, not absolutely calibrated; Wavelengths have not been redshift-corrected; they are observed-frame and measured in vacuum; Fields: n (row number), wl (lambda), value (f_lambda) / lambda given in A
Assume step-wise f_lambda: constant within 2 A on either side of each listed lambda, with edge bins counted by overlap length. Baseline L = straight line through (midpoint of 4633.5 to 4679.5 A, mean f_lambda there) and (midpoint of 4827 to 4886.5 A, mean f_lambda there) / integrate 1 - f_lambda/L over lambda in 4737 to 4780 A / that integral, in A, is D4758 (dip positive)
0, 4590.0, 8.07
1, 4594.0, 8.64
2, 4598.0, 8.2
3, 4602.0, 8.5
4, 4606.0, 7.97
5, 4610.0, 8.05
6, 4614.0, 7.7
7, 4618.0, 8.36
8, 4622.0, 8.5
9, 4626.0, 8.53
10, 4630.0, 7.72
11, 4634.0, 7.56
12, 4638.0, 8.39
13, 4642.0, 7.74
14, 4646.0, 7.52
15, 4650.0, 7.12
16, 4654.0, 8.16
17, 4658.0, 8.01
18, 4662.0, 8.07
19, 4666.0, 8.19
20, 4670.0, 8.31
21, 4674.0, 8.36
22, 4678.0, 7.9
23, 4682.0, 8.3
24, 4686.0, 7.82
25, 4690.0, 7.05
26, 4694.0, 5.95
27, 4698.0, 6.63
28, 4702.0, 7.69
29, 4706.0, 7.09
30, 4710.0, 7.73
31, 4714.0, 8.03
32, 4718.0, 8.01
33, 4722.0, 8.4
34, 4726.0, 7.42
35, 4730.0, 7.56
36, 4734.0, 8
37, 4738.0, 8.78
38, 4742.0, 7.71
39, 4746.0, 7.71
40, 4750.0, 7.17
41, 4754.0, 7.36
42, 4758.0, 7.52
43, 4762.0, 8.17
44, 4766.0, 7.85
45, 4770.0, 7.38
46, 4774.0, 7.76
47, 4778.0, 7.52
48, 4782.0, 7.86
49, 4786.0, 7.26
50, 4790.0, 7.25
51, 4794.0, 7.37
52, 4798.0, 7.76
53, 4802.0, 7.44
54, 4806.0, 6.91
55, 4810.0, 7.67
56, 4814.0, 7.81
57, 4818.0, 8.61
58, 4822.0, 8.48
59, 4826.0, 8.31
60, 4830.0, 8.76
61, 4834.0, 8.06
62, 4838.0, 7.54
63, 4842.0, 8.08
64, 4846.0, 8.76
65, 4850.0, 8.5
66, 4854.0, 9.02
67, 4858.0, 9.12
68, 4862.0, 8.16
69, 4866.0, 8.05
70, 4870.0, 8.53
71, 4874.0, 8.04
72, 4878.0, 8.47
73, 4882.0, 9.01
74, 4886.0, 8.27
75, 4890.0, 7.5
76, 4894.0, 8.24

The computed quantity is 2.6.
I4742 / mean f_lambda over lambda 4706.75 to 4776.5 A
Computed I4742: 7.78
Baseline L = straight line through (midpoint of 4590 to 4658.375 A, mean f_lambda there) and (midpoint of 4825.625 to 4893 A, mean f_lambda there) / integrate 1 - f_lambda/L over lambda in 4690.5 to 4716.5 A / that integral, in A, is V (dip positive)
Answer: 3.05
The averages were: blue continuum 8.04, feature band 7.19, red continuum 8.36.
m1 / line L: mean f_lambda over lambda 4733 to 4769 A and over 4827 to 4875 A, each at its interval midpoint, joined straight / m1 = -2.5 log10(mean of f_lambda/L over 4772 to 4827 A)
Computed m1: 0.05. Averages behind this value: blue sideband 7.79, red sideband 8.39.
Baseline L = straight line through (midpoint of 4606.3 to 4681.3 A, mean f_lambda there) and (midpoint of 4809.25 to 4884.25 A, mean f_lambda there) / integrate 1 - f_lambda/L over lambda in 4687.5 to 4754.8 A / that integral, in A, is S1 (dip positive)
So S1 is 5.0 A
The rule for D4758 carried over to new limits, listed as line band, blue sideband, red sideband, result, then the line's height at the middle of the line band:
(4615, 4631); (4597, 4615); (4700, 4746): -0.42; 8.06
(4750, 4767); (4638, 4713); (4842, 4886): 0.84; 8.05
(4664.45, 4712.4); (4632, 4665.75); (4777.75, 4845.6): 1.57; 7.84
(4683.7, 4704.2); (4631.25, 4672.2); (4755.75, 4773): 2.07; 7.84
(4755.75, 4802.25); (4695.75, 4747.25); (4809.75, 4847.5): 2.33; 8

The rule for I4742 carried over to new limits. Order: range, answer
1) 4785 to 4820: 7.57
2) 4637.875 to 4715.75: 7.69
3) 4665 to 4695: 7.78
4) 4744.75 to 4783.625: 7.63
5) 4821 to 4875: 8.39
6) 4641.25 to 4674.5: 7.93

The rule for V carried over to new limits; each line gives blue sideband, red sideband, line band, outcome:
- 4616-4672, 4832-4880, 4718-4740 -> 0.3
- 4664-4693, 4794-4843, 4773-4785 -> 0.4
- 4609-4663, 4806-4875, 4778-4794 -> 1.5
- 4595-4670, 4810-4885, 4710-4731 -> 0.7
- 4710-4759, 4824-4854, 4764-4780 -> 0.7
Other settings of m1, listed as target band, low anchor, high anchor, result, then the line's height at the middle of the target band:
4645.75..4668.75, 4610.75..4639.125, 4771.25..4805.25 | 0.01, 7.98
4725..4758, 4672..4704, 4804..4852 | 0.00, 7.72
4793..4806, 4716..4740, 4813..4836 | 0.12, 8.28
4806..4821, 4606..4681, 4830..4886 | 0.06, 8.33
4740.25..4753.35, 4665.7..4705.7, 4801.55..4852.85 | 0.04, 7.8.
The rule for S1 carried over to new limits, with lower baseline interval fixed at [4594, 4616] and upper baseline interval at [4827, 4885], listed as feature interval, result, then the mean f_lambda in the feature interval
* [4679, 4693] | 1.1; 7.61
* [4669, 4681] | 0.0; 8.19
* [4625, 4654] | 1.3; 7.8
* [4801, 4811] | 1.3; 7.3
